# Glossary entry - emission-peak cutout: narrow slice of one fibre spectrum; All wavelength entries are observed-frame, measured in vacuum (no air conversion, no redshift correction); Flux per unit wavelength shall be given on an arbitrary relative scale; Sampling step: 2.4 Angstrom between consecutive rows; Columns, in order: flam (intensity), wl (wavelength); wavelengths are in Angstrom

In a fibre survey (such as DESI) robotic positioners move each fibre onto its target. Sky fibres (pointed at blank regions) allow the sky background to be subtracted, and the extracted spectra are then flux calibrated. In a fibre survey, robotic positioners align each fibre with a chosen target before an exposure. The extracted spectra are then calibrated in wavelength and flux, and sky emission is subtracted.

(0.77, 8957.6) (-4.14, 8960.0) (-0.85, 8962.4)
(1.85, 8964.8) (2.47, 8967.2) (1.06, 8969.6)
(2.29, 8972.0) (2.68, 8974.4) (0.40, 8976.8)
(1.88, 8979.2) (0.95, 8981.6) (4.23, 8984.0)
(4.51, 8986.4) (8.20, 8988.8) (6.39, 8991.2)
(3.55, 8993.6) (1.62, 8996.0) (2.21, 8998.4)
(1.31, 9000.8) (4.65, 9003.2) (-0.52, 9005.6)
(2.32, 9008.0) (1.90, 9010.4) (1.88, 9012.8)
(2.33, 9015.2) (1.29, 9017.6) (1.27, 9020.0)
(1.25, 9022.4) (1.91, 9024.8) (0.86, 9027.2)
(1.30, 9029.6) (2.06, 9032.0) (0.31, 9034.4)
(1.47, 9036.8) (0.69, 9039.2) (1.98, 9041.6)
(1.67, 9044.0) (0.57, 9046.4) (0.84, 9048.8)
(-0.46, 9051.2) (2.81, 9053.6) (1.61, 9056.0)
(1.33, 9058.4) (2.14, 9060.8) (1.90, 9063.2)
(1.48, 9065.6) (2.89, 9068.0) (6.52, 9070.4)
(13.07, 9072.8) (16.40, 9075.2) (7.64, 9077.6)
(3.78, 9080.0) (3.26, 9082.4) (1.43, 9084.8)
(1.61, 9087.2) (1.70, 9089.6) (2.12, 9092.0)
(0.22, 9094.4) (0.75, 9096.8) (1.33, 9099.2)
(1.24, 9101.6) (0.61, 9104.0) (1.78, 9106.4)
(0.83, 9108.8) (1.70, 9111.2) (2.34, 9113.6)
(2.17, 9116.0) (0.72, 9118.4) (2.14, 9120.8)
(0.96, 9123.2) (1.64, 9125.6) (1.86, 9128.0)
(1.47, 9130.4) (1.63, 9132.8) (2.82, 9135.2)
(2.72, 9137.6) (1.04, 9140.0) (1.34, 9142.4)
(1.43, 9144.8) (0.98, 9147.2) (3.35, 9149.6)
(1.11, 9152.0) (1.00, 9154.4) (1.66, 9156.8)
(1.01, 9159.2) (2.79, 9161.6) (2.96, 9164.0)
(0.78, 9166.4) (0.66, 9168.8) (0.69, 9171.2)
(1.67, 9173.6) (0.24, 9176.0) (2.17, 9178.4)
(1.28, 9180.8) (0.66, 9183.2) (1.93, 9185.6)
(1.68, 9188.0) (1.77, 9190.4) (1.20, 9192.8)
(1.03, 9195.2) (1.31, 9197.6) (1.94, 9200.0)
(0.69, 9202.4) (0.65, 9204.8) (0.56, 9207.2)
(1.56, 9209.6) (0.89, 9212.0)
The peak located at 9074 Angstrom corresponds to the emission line [O III]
